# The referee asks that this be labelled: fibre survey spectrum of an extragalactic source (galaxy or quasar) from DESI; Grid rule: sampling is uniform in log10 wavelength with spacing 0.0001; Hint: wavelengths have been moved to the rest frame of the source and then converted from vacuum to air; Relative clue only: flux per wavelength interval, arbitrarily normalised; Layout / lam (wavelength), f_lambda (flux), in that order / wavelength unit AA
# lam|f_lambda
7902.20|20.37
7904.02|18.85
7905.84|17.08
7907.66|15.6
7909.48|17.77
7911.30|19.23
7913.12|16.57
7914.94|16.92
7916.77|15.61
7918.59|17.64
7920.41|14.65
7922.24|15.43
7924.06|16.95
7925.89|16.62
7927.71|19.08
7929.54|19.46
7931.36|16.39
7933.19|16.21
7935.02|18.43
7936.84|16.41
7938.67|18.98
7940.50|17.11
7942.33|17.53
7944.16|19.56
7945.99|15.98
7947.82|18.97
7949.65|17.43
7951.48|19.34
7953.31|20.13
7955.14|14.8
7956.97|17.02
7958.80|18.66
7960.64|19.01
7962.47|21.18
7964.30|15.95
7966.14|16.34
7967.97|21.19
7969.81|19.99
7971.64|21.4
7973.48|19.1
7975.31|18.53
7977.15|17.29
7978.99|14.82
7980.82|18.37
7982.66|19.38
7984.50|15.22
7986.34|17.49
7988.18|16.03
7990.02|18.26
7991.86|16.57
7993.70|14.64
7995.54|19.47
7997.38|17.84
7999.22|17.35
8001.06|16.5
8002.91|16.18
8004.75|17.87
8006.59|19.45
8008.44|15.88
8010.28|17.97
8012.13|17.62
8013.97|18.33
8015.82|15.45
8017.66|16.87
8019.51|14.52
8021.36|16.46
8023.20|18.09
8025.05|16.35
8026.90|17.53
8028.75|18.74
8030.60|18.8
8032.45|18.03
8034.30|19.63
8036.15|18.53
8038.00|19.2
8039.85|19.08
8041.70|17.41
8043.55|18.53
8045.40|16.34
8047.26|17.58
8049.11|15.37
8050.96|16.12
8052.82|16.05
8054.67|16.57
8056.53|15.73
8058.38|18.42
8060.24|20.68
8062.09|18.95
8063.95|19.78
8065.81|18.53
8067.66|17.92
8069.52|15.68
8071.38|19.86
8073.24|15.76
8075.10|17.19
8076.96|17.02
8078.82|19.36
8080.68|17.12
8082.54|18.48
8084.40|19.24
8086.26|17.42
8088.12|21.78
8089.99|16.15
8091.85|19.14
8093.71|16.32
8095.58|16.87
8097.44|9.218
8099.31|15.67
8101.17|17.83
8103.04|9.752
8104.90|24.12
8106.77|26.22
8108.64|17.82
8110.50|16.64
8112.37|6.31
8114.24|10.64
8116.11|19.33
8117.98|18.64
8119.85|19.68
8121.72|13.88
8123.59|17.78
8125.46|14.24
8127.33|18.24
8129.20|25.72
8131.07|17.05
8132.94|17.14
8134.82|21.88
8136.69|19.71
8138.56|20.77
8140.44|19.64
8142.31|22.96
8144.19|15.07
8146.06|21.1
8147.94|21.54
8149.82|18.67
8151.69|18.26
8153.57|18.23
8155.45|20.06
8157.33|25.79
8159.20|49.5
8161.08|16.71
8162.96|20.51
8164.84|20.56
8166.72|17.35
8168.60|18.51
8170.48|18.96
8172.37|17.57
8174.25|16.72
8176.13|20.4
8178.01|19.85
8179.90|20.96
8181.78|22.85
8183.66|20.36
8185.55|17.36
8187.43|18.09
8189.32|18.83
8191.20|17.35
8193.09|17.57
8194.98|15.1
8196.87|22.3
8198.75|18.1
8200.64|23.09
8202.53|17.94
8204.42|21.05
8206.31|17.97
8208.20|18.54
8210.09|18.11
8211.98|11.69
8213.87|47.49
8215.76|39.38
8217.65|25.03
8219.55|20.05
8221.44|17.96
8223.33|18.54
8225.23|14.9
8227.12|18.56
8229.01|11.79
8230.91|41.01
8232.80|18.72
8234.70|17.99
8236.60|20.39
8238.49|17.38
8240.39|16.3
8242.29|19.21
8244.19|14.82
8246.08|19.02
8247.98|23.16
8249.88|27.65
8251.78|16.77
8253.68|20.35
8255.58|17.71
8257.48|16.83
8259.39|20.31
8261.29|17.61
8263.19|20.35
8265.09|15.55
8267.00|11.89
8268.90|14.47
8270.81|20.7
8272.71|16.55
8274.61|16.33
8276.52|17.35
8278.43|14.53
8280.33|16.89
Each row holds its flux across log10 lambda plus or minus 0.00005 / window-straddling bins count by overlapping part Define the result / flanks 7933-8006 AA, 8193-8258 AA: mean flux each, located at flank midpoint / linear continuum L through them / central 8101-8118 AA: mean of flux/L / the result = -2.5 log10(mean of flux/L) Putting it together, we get 0.17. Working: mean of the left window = 17.8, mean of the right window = 20.7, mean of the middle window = 16.6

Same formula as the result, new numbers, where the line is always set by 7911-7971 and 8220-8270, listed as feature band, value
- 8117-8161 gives -0.12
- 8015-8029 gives 0.08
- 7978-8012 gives 0.05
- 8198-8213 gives 0.01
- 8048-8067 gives 0.03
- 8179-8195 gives -0.02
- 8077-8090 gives -0.02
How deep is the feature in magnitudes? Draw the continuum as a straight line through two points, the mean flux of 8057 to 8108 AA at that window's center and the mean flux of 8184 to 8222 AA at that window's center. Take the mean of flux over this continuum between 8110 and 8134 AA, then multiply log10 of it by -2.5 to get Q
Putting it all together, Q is 0.15 mag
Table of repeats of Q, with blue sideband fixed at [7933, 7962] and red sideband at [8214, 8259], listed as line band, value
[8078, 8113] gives 0.14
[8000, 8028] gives 0.10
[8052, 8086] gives 0.08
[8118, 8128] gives 0.17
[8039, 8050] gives 0.10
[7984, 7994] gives 0.12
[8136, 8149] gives 0.00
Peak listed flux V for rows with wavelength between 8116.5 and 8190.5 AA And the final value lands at 49.5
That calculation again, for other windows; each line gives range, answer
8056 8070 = 20.68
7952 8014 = 21.4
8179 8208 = 23.09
